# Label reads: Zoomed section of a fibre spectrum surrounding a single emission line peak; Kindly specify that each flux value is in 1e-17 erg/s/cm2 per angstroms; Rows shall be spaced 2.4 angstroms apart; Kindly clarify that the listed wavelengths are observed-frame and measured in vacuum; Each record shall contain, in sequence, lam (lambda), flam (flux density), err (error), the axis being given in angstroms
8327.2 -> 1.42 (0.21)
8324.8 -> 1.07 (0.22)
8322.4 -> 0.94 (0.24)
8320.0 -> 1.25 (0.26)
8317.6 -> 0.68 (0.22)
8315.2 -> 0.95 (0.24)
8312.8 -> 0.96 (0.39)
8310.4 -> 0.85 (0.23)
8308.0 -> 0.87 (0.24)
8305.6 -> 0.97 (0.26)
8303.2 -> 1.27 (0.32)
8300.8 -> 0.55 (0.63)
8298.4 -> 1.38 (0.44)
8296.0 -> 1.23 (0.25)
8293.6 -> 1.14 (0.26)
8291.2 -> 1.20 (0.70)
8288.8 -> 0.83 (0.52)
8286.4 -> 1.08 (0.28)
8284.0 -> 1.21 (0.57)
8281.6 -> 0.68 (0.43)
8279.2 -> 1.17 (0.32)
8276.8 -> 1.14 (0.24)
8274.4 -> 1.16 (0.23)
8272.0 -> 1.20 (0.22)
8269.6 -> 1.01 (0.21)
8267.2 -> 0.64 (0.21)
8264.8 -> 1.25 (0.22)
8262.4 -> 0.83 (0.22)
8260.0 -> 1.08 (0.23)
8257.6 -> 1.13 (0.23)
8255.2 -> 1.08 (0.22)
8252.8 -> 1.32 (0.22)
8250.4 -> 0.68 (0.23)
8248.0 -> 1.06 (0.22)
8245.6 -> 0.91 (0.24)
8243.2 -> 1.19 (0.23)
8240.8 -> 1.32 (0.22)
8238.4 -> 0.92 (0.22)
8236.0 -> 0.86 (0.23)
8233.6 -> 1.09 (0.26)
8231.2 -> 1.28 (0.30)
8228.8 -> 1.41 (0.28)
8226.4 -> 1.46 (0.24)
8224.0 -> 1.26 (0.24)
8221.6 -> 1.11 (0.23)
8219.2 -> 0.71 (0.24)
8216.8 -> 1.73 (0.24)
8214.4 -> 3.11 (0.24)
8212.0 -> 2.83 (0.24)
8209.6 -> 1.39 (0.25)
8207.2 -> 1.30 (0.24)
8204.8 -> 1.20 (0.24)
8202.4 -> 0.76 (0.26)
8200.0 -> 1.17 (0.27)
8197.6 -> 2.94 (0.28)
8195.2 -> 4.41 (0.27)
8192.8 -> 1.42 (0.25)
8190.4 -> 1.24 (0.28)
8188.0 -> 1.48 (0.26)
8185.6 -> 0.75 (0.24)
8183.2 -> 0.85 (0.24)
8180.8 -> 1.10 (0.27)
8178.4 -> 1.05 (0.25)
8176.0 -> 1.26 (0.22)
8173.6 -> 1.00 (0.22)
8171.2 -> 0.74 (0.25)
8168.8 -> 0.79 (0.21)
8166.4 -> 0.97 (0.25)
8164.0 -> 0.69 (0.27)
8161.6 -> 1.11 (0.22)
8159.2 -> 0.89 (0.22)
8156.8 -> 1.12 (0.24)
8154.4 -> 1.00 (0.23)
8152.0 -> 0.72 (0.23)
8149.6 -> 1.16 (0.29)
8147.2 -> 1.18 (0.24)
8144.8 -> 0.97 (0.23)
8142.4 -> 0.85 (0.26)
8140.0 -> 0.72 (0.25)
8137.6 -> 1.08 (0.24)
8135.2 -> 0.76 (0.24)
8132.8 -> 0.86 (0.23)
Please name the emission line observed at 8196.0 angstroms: [S II] 6716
